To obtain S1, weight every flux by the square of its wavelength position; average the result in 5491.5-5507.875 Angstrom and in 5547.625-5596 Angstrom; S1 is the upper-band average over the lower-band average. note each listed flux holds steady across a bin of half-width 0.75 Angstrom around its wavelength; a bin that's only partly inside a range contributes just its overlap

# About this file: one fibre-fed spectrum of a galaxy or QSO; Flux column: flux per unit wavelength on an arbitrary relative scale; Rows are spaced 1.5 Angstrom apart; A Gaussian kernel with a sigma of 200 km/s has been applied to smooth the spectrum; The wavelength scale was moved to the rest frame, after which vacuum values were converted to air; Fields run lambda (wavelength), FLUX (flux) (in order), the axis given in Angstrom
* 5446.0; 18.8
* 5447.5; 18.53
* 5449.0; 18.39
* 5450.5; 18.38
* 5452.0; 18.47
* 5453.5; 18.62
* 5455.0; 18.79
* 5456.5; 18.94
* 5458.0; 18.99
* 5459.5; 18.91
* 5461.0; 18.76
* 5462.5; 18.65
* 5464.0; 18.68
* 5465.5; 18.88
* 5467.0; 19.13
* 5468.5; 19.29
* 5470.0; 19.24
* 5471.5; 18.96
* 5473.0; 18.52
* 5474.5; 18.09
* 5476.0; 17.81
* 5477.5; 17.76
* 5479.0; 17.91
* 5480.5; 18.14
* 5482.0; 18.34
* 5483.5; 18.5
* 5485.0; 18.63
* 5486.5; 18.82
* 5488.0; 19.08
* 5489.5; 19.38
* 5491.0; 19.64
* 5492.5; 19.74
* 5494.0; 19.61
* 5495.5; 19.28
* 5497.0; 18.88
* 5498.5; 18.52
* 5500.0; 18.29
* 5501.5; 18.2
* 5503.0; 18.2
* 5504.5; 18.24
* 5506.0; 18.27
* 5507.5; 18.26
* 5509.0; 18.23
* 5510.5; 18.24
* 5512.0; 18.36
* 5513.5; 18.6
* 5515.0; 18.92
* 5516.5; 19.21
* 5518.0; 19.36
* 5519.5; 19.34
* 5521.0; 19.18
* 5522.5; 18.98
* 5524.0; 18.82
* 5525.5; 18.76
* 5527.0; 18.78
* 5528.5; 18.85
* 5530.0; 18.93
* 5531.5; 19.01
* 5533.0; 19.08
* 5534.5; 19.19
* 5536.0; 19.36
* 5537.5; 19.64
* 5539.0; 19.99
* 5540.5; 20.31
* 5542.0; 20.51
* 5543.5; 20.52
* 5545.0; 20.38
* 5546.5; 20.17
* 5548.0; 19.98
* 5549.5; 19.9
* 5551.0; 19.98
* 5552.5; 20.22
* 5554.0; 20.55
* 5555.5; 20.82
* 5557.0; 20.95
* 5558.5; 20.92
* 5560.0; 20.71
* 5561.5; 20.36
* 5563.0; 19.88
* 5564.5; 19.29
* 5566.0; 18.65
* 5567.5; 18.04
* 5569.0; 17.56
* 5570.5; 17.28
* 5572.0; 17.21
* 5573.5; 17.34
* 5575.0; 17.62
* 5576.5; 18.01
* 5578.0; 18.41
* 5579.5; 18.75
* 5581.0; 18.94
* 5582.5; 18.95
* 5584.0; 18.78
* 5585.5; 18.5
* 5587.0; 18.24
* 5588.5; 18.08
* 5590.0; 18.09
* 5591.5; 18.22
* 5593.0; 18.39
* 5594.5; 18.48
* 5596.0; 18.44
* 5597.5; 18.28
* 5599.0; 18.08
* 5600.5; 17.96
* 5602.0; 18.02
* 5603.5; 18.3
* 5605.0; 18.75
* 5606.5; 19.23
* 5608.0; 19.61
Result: 1.0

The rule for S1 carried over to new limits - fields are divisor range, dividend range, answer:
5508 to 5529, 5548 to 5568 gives 1.08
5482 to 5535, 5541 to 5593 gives 1.04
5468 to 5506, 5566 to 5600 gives 1.01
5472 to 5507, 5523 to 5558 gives 1.08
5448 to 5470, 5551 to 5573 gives 1.07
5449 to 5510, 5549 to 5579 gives 1.06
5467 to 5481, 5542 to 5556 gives 1.13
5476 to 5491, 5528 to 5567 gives 1.10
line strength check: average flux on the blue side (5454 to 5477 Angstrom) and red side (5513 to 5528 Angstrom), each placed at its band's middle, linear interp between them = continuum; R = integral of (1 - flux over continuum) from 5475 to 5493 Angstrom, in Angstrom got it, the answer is 0.2 Angstrom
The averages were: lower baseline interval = 18.8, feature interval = 18.6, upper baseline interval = 19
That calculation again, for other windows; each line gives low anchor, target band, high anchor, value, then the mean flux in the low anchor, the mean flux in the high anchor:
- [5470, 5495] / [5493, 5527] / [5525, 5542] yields 0.6 Angstrom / 18.7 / 19.3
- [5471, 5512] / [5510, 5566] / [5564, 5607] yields -3.7 Angstrom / 18.6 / 18.3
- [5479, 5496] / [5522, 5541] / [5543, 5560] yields 0.7 Angstrom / 19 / 20.4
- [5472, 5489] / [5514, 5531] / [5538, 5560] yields 0.5 Angstrom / 18.4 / 20.4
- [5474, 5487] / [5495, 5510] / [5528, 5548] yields 0.3 Angstrom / 18.2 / 19.7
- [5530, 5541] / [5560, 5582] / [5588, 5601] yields 0.3 Angstrom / 19.5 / 18.2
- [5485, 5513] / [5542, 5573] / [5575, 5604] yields -2.0 Angstrom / 18.7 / 18.3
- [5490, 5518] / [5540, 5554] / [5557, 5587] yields -1.1 Angstrom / 18.7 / 18.7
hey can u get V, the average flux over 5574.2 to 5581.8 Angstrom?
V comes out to 18.3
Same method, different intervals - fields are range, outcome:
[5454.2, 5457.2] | 18.9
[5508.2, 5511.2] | 18.2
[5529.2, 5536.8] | 19.1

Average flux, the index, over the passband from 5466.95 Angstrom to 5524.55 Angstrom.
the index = 18.7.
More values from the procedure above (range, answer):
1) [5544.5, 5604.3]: 18.9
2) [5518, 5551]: 19.5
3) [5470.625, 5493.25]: 18.6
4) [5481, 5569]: 19.3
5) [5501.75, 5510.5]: 18.2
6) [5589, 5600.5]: 18.3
